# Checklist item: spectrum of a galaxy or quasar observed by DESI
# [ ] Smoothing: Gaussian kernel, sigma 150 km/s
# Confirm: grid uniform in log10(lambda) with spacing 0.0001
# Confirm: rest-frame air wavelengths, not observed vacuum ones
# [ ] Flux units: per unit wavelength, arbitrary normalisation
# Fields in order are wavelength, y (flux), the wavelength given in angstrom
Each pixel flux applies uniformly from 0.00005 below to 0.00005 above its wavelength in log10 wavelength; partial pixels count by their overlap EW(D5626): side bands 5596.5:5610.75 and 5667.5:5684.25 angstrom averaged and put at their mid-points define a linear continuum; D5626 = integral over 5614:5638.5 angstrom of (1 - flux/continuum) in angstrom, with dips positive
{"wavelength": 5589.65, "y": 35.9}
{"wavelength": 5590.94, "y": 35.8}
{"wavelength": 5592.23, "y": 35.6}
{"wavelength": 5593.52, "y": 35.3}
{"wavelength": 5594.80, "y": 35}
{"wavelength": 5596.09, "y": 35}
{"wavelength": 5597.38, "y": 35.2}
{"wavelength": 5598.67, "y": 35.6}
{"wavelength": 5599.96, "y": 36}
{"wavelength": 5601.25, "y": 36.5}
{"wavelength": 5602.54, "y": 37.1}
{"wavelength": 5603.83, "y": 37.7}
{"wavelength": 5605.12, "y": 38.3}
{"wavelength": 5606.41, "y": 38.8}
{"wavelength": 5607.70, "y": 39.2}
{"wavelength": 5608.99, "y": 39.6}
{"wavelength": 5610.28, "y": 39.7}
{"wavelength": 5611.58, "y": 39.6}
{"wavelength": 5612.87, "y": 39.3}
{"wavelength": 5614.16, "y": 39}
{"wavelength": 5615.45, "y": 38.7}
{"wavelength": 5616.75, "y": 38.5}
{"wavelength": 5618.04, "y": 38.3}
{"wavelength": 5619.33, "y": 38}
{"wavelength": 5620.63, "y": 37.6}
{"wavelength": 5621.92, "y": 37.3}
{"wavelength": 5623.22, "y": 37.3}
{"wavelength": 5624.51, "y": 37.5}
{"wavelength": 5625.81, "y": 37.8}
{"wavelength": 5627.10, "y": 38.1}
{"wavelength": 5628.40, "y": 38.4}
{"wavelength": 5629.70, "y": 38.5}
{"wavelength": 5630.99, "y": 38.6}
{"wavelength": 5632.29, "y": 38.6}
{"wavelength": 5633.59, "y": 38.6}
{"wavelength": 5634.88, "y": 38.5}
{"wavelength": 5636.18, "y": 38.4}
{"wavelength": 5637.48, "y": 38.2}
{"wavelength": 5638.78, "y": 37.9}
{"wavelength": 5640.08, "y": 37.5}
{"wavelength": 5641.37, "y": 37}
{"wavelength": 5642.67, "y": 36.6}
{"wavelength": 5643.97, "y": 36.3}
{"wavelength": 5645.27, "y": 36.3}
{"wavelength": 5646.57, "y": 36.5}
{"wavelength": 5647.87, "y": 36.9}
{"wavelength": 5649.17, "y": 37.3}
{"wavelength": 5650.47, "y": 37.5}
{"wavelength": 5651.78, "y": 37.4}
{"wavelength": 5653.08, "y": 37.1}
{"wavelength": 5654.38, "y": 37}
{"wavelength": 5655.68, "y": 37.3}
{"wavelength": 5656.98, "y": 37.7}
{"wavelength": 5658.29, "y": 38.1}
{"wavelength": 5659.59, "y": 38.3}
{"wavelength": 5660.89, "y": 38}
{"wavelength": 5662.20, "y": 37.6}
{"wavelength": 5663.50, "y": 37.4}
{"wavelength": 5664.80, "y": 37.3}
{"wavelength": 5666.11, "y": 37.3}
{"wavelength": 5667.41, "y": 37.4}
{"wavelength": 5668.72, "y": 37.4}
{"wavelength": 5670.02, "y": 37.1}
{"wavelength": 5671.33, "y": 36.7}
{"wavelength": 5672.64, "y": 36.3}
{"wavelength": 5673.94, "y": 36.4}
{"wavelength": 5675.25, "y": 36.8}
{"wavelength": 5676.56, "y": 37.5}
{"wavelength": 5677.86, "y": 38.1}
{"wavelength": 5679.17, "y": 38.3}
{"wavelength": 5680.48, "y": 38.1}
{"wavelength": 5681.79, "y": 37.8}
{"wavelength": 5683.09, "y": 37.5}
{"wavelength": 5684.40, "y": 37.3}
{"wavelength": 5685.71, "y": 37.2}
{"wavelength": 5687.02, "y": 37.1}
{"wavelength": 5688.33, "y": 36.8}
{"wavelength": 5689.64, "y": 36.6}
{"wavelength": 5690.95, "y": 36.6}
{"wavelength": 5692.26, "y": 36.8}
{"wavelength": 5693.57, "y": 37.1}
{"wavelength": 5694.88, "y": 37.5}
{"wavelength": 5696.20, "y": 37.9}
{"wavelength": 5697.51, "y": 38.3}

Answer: -0.46 angstrom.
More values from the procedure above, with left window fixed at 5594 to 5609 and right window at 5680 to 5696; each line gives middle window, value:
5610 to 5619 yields -0.5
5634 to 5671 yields -0.3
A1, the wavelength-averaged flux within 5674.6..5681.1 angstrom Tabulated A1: 37.8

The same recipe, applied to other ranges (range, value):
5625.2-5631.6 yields 38.3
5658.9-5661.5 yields 38.2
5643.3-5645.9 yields 36.3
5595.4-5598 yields 35.1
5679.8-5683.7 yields 37.8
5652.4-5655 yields 37.1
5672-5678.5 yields 37.1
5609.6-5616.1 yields 39.2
